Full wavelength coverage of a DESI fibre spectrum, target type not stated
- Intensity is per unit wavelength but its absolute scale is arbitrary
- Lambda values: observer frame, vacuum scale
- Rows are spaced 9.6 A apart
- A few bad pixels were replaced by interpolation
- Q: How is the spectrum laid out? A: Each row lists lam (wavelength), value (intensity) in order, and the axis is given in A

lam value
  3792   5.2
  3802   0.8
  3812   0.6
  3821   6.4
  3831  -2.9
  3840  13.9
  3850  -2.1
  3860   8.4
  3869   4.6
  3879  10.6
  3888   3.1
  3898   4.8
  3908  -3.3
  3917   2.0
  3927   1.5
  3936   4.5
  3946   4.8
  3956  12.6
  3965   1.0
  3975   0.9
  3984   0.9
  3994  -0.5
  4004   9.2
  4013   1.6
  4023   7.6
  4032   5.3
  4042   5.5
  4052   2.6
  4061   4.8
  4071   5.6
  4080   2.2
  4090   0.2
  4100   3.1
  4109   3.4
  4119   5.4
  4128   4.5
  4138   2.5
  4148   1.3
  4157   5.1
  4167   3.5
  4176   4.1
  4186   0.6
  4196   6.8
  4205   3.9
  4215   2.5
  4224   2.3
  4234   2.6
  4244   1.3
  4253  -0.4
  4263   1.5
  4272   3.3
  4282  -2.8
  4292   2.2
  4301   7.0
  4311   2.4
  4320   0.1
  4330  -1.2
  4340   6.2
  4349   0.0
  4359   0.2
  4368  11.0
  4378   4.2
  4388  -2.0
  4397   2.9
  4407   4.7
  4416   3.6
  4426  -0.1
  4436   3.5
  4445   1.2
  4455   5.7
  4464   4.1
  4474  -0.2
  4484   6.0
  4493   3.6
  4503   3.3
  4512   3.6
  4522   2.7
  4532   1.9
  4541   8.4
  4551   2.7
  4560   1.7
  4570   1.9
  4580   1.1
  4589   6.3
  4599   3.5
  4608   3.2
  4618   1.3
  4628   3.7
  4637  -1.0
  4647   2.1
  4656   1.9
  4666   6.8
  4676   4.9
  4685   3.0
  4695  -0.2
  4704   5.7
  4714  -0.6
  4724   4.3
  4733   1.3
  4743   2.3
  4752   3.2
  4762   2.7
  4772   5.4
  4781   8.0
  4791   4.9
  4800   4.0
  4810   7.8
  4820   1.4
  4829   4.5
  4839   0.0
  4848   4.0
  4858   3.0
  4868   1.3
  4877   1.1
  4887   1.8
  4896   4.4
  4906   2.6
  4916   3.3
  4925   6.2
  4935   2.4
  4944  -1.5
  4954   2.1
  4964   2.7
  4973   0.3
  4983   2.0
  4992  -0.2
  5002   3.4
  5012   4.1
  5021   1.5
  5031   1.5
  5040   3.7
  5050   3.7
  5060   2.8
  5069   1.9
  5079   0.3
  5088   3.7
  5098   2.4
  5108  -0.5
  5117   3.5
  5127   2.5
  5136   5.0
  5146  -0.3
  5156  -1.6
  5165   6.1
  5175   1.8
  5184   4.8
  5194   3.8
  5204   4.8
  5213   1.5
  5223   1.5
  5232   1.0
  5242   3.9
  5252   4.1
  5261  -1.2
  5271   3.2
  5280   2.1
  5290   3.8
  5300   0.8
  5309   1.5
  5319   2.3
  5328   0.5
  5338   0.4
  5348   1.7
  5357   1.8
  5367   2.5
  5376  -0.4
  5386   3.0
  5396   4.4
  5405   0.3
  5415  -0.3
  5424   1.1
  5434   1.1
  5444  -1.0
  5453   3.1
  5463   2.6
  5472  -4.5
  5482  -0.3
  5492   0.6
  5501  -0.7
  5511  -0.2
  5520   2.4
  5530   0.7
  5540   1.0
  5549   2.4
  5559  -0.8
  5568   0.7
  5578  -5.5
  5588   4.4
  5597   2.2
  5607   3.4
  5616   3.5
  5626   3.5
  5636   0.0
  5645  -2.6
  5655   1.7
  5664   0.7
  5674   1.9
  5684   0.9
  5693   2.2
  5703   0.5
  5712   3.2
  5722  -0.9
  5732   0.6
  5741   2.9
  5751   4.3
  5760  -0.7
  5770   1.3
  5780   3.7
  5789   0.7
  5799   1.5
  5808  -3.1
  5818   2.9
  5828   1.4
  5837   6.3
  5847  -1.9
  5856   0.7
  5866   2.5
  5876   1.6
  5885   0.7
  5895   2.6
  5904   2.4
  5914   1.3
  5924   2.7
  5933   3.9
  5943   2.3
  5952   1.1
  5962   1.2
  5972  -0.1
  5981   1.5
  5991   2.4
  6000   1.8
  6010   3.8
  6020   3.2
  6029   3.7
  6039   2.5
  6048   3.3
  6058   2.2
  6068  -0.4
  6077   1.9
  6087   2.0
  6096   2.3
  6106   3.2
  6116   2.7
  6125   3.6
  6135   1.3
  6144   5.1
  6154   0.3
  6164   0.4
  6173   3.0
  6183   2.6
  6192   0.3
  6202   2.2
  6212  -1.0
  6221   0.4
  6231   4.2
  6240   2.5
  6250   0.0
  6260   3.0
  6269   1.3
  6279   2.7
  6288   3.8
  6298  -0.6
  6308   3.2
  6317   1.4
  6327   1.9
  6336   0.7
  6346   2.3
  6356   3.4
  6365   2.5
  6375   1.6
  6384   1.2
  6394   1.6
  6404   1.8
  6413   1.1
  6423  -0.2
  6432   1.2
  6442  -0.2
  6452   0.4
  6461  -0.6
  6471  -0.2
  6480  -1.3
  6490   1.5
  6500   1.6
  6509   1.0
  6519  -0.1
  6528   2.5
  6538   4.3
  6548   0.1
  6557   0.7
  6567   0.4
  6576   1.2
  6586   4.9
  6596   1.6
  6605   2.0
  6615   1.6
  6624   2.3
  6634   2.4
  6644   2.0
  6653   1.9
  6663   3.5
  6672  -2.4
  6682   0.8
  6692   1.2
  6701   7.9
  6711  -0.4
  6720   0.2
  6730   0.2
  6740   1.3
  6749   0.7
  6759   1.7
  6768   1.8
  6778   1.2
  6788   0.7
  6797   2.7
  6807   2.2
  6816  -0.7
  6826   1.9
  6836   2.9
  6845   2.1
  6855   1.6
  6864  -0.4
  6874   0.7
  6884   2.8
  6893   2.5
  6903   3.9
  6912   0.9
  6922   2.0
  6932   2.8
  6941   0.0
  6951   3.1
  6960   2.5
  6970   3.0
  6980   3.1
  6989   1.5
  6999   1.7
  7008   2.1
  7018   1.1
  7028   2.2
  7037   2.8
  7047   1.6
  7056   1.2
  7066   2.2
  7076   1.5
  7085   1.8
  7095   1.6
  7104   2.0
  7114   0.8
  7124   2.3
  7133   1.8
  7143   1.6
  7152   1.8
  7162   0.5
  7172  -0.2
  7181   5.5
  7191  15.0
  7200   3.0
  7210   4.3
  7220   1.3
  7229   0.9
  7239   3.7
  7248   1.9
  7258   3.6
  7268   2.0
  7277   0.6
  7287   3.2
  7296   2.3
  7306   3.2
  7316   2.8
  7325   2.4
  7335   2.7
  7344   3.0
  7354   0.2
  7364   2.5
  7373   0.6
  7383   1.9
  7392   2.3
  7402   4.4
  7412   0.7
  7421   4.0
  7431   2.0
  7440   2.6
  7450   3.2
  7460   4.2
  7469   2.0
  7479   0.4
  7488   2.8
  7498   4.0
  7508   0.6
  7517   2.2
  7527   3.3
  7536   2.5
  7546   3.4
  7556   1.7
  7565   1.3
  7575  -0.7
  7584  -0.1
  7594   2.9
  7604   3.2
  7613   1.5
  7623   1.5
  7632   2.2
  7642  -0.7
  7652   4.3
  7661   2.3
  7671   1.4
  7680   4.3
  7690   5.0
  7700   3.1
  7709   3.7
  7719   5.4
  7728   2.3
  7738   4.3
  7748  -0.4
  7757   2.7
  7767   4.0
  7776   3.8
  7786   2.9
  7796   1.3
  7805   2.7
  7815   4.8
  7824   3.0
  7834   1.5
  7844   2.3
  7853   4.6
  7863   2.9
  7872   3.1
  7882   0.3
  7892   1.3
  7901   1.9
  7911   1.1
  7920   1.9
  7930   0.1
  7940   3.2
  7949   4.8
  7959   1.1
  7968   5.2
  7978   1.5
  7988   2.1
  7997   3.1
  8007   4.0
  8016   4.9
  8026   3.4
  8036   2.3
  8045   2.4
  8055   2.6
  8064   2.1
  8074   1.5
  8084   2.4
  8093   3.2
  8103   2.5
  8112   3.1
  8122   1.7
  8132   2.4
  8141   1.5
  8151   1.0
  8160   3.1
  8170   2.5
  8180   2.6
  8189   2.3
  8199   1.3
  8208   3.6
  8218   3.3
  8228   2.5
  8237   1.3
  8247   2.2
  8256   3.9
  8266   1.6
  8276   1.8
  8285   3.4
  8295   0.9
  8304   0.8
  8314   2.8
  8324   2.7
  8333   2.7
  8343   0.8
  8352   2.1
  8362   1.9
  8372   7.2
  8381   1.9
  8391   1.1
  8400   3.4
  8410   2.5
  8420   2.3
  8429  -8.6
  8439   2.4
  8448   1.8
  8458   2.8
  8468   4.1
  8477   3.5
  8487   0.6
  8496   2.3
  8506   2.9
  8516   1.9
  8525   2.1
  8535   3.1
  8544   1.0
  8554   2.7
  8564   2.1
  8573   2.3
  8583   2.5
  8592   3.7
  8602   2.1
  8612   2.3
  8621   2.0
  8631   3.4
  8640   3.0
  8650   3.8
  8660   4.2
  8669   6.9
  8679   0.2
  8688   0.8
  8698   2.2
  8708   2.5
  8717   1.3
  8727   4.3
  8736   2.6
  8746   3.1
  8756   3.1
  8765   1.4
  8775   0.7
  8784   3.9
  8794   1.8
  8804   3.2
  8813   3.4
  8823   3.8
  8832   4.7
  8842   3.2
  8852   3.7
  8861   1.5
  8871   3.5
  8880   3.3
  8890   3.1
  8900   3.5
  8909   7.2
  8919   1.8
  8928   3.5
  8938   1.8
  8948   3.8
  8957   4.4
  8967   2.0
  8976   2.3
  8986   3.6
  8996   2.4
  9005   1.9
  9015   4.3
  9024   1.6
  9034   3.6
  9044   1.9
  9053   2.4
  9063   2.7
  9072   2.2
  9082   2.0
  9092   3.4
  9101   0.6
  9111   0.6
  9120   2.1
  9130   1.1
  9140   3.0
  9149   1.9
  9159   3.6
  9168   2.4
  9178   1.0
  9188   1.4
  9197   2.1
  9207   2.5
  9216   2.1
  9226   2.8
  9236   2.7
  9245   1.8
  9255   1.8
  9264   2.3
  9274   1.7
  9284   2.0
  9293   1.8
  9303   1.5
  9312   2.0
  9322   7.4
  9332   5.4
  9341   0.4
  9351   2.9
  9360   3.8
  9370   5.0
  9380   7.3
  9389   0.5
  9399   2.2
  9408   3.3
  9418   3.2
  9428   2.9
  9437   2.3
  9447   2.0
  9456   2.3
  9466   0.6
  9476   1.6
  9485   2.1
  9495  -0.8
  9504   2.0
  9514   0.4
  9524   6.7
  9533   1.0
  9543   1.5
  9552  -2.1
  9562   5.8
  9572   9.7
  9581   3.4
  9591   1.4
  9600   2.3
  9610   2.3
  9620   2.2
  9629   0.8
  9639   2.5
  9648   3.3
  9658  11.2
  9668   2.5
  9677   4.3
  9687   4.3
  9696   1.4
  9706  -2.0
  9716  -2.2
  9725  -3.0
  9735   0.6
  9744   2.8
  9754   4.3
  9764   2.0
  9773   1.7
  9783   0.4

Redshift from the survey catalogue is 0.93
